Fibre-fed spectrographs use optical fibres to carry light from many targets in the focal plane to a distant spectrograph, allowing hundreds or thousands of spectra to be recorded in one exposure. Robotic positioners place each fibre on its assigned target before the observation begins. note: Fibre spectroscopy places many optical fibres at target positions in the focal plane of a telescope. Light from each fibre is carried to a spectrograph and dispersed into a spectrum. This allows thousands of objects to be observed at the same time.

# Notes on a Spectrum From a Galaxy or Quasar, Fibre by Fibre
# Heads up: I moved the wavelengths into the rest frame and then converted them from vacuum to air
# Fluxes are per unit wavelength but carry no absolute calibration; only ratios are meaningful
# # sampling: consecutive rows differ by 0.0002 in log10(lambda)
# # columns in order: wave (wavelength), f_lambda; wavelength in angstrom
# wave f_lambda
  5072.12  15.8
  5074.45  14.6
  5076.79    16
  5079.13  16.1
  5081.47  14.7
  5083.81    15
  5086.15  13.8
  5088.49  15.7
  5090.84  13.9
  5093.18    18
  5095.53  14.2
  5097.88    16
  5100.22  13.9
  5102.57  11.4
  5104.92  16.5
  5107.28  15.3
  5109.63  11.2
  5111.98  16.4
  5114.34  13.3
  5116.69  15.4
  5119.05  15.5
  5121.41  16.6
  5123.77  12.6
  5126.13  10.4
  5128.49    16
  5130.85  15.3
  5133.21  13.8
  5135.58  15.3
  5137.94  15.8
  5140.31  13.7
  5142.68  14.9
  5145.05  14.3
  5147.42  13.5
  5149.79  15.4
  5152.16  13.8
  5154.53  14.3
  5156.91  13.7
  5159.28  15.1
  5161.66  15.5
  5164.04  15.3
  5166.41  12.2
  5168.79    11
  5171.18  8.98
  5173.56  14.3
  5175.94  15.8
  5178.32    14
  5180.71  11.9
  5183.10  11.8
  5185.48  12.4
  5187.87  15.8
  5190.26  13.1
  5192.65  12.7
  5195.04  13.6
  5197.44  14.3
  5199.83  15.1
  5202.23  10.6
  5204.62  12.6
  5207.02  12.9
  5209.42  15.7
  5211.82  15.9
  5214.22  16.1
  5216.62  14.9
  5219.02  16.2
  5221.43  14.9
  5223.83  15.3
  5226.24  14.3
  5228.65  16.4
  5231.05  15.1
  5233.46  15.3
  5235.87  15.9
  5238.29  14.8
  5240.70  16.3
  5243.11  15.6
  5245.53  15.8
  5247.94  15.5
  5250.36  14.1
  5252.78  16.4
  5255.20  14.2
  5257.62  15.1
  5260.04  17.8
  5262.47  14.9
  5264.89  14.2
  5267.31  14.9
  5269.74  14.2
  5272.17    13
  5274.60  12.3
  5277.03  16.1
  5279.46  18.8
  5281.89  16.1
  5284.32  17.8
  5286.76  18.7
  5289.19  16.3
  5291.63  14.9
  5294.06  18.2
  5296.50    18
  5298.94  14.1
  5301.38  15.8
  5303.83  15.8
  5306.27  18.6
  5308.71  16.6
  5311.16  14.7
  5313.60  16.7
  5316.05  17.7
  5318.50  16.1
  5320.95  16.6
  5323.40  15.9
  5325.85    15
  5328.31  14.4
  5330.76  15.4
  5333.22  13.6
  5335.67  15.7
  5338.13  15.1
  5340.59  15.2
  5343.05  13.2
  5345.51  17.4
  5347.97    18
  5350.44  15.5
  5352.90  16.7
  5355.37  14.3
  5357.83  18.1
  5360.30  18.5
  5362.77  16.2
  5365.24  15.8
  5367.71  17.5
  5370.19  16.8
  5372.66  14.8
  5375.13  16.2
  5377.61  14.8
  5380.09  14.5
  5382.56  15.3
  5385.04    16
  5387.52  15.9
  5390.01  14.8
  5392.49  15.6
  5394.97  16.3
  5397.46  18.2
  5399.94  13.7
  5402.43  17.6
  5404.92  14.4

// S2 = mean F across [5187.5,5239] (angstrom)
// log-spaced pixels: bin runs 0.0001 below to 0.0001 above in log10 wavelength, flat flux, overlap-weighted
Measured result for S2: 14.6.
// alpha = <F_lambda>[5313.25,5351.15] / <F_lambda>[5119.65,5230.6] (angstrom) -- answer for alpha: 1.11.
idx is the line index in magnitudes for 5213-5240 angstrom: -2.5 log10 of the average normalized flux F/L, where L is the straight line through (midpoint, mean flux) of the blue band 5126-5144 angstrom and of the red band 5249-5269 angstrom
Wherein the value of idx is -0.03 mag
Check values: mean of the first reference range 14.6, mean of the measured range 15.4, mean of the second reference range 15.2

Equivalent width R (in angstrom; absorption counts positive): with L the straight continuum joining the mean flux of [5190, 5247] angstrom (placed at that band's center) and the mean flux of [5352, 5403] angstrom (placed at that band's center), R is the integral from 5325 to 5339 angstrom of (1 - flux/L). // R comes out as 0.7 angstrom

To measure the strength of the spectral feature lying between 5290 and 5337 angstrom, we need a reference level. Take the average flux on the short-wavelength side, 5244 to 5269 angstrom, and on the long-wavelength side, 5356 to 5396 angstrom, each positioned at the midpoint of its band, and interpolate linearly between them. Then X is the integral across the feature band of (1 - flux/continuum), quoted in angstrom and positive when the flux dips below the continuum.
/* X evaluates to -1.1 angstrom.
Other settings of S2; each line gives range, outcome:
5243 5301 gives 15.7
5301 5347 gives 15.8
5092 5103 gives 14.9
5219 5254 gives 15.4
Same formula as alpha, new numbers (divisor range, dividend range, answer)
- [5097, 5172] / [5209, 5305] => 1.11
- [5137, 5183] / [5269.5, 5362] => 1.16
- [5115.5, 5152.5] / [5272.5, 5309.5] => 1.13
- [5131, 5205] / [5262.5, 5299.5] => 1.15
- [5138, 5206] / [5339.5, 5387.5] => 1.18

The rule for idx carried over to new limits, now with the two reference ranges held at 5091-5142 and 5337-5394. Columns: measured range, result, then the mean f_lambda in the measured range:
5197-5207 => 0.16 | 13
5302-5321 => -0.06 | 16.6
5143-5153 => 0.03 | 14.3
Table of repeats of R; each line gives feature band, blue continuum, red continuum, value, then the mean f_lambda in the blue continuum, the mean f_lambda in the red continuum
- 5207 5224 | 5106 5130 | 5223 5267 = -0.3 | 14.3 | 15.4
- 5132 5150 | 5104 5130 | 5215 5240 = 0.1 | 14.5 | 15.3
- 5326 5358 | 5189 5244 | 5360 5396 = 0.2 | 14.7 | 15.9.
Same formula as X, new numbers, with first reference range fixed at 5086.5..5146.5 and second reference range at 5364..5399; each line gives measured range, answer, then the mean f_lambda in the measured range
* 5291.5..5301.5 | -0.6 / 16.4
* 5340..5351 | -0.2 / 15.9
